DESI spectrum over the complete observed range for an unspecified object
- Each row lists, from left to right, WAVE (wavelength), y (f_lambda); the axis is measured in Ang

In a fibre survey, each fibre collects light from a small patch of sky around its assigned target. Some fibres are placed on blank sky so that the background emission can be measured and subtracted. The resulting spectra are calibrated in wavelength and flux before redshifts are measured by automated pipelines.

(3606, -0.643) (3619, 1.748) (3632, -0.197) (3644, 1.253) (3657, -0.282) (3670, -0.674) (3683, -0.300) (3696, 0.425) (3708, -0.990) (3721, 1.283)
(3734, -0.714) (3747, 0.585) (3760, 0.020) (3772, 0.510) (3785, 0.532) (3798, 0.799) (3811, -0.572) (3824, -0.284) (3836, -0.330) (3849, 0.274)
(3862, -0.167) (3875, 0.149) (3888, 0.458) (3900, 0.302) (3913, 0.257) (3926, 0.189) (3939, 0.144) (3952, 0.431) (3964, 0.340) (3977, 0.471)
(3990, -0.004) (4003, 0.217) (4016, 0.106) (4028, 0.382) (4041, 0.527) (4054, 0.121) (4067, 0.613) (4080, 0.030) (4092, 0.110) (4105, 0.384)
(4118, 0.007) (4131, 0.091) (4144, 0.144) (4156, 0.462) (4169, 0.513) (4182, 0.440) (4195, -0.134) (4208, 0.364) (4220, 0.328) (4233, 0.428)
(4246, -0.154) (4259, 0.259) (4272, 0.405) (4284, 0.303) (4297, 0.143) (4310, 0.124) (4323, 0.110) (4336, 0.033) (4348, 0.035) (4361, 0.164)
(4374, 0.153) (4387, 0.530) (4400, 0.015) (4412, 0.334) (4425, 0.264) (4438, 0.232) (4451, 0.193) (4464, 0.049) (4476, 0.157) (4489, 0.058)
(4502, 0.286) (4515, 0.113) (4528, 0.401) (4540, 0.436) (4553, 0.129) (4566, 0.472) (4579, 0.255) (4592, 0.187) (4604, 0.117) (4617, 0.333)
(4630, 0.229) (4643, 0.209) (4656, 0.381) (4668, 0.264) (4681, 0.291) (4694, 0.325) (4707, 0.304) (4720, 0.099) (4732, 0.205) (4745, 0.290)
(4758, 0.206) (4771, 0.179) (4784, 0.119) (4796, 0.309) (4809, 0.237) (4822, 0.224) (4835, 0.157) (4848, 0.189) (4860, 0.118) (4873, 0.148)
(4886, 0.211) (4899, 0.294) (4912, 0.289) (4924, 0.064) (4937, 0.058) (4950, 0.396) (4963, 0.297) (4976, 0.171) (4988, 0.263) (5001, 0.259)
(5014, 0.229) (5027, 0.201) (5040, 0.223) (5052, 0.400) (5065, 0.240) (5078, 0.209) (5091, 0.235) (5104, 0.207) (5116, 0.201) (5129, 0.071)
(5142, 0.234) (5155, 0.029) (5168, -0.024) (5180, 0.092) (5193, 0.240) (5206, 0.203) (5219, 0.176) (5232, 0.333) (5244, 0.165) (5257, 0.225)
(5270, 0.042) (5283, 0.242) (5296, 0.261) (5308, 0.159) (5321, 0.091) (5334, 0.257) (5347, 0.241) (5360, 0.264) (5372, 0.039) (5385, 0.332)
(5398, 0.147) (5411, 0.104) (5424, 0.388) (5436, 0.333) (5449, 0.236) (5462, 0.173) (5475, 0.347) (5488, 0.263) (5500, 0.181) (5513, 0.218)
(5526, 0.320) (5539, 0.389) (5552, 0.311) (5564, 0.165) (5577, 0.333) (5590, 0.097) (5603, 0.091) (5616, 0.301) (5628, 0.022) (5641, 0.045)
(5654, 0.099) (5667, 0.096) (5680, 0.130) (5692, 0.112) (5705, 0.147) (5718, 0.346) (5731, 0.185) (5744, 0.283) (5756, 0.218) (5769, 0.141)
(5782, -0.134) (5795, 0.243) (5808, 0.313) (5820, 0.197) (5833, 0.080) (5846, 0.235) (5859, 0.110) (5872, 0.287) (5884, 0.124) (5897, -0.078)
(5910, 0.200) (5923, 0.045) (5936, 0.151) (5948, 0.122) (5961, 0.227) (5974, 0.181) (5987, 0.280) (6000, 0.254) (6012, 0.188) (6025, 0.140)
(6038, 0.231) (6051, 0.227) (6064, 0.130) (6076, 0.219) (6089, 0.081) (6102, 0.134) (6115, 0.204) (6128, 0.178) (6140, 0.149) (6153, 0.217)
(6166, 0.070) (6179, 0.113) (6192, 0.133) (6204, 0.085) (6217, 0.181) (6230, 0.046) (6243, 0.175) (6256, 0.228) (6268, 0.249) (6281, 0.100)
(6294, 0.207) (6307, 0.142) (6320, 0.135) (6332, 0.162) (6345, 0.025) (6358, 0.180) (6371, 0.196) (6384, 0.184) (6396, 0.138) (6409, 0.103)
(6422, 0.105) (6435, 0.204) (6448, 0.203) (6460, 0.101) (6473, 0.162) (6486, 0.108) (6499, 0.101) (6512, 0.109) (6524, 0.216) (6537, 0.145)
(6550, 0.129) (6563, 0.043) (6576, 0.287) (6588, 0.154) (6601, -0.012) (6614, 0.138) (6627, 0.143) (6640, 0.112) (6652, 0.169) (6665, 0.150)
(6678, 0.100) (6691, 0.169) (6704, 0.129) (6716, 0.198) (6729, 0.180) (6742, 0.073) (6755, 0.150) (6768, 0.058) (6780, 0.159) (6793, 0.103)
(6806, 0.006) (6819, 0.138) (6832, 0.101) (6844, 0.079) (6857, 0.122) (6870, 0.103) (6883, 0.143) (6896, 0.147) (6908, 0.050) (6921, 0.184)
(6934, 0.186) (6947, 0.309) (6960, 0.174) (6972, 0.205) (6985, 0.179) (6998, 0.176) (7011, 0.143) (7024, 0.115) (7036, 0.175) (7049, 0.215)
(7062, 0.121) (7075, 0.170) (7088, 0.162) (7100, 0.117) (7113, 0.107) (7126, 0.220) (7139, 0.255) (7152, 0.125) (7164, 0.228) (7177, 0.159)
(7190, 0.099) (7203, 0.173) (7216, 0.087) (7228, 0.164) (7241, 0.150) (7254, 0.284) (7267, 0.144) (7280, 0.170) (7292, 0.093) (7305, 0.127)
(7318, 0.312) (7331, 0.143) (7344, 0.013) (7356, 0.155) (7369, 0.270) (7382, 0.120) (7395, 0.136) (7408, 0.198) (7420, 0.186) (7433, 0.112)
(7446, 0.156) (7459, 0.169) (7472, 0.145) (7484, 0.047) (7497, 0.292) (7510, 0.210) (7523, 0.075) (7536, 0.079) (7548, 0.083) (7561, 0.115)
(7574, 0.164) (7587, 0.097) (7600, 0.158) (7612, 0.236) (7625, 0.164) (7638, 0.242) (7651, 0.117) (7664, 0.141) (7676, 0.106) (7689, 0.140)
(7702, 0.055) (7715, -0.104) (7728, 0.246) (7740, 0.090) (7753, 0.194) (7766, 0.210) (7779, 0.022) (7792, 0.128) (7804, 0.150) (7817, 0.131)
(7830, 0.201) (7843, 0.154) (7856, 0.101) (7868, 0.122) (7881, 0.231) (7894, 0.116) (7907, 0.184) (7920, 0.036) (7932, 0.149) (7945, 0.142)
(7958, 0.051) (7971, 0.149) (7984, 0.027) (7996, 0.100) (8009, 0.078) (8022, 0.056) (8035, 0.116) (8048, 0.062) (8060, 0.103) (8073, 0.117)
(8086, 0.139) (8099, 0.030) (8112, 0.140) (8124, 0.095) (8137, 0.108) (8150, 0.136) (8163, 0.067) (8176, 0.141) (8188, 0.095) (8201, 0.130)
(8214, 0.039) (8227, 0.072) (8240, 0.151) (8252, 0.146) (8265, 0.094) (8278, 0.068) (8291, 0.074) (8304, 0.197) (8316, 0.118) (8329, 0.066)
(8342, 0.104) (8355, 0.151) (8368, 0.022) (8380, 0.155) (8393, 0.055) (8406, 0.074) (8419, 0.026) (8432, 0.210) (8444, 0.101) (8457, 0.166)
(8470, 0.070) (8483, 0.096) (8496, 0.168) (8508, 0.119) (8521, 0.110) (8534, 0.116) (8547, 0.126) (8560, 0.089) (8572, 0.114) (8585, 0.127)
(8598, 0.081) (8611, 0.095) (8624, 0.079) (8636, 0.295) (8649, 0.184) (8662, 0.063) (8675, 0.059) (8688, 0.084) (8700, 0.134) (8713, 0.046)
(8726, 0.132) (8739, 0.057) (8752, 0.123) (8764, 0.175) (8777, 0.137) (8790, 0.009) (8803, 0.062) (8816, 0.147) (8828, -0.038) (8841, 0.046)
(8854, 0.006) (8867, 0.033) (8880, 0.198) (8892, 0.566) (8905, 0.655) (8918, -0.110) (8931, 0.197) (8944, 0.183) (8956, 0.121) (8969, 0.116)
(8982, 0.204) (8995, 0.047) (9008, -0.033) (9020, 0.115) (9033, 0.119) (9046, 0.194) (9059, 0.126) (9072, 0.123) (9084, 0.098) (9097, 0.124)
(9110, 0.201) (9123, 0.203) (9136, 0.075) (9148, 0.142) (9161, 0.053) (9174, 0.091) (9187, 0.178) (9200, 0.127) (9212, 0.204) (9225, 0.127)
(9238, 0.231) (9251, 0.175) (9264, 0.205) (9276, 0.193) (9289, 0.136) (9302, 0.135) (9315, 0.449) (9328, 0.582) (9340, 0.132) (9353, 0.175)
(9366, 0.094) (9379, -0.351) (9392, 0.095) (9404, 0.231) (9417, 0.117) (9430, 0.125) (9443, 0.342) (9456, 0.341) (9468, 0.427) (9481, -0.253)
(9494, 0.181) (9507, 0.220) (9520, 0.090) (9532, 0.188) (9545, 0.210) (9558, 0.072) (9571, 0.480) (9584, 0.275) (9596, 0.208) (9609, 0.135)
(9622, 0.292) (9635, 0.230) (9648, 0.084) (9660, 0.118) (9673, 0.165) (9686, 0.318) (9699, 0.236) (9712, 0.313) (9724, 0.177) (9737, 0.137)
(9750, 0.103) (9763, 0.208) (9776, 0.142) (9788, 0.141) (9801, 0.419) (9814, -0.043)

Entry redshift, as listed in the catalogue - 1.39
